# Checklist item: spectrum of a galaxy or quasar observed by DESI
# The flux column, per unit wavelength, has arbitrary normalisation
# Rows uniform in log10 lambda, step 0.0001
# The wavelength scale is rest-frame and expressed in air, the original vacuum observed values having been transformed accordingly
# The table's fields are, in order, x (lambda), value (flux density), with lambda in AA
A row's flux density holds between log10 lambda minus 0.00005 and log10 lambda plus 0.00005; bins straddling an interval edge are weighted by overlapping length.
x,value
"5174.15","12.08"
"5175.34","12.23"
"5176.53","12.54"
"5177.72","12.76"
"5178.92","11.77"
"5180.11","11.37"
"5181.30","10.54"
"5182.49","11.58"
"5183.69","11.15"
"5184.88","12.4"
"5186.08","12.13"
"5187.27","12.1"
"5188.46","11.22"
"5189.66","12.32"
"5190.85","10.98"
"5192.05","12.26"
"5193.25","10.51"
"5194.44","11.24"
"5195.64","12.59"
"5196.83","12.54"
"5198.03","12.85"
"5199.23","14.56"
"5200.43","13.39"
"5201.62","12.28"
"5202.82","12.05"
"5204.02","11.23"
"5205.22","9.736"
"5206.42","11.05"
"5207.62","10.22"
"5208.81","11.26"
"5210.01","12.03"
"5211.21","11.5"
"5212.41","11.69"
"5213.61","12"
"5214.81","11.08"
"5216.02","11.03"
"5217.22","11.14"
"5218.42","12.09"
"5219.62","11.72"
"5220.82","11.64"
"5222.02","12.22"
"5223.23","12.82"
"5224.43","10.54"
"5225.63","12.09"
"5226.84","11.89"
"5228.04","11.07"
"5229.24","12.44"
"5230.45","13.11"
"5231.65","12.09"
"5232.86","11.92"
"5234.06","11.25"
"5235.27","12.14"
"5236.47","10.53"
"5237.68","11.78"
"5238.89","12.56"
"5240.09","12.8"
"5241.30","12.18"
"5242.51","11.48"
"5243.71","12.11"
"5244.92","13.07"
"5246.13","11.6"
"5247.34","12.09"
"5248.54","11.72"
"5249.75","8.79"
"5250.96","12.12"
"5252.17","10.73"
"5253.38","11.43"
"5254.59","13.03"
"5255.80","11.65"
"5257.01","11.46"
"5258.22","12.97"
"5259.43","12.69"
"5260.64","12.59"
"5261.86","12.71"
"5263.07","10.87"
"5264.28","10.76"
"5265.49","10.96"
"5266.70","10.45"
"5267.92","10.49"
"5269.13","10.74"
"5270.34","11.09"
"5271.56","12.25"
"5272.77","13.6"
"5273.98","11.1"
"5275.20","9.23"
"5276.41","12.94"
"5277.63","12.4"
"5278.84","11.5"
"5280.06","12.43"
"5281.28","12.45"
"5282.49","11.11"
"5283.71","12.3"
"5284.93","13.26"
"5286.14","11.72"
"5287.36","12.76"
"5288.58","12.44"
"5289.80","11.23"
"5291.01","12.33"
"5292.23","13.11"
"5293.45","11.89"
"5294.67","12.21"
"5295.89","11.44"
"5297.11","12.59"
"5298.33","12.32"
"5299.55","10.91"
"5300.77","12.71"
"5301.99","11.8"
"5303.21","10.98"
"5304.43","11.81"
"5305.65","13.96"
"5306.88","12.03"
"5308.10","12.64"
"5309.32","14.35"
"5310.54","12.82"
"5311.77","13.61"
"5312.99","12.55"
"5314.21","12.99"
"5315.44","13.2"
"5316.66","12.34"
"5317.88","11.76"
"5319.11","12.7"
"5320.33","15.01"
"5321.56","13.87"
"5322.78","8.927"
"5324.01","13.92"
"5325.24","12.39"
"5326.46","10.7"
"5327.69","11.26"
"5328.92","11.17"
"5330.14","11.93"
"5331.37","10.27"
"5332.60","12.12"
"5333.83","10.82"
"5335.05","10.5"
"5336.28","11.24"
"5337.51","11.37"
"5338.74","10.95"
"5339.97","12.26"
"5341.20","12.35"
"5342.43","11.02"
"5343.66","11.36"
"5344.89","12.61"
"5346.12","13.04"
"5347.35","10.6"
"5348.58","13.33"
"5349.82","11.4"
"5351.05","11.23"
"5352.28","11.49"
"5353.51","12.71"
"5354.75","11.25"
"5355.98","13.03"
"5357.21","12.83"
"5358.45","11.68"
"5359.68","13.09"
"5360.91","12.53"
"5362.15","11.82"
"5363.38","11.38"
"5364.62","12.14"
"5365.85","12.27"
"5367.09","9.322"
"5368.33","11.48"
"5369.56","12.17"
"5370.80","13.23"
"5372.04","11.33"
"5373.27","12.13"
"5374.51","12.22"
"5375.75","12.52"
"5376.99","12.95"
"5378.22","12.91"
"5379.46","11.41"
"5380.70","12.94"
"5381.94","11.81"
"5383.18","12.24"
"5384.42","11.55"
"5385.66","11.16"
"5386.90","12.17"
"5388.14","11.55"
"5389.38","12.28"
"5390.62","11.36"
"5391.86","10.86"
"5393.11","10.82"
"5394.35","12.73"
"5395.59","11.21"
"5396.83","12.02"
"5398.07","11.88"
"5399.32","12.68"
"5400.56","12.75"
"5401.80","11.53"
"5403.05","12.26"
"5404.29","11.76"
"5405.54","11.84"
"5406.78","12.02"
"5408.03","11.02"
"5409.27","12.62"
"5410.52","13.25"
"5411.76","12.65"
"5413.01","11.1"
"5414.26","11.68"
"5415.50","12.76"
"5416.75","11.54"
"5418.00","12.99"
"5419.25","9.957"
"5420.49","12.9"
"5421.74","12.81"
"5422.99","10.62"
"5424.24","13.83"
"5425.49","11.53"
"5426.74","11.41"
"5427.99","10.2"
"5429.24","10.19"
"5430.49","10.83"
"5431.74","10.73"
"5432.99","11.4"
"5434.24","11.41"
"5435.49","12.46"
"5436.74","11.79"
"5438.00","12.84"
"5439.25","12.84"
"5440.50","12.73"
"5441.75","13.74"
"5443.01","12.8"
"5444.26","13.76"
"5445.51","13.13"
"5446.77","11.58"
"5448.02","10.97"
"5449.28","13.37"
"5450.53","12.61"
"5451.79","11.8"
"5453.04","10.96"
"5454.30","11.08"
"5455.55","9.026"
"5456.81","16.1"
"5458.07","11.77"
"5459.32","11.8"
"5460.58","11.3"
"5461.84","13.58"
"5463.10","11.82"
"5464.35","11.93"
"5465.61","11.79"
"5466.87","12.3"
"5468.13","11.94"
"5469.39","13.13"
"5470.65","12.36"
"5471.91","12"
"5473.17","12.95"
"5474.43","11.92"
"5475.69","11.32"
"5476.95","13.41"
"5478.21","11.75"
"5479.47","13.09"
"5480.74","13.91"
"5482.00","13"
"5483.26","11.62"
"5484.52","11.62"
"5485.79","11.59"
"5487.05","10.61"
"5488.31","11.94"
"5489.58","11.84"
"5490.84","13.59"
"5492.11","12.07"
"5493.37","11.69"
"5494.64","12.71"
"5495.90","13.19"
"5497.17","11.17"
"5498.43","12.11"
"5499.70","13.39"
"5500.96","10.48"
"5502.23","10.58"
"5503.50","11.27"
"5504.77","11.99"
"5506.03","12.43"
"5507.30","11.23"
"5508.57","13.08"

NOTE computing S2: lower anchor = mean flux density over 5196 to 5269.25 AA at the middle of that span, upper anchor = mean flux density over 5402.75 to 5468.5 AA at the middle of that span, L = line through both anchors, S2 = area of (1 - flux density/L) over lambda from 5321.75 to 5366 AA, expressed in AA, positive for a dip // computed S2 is 0.5 AA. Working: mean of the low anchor 11.8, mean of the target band 11.8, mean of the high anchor 12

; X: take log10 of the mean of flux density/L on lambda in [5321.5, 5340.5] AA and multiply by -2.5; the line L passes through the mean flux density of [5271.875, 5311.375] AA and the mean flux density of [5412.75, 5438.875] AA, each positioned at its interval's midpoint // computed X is 0.06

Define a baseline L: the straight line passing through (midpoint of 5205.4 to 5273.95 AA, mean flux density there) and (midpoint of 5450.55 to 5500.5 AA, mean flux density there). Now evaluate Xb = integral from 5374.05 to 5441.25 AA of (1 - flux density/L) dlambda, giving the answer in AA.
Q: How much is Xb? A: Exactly 0.7 AA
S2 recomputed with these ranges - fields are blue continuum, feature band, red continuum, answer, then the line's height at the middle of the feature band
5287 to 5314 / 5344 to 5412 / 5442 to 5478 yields 1.7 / 12.3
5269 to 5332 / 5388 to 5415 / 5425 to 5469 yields 0.3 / 12.1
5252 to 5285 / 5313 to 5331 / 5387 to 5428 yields -0.7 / 11.8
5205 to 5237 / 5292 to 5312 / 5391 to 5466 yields -1.1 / 11.7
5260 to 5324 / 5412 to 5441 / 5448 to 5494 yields 0.9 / 12.2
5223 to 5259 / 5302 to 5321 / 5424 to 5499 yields -1.4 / 11.9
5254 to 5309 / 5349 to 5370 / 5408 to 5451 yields 0.2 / 12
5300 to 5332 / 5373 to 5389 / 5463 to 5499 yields 0.2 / 12.3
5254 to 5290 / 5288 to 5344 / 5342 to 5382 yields -0.7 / 11.9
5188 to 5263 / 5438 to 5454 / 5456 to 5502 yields -0.4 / 12.2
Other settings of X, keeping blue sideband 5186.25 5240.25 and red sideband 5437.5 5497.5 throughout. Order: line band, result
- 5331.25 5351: 0.04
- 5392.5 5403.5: 0.02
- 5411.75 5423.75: 0.03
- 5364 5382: 0.00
